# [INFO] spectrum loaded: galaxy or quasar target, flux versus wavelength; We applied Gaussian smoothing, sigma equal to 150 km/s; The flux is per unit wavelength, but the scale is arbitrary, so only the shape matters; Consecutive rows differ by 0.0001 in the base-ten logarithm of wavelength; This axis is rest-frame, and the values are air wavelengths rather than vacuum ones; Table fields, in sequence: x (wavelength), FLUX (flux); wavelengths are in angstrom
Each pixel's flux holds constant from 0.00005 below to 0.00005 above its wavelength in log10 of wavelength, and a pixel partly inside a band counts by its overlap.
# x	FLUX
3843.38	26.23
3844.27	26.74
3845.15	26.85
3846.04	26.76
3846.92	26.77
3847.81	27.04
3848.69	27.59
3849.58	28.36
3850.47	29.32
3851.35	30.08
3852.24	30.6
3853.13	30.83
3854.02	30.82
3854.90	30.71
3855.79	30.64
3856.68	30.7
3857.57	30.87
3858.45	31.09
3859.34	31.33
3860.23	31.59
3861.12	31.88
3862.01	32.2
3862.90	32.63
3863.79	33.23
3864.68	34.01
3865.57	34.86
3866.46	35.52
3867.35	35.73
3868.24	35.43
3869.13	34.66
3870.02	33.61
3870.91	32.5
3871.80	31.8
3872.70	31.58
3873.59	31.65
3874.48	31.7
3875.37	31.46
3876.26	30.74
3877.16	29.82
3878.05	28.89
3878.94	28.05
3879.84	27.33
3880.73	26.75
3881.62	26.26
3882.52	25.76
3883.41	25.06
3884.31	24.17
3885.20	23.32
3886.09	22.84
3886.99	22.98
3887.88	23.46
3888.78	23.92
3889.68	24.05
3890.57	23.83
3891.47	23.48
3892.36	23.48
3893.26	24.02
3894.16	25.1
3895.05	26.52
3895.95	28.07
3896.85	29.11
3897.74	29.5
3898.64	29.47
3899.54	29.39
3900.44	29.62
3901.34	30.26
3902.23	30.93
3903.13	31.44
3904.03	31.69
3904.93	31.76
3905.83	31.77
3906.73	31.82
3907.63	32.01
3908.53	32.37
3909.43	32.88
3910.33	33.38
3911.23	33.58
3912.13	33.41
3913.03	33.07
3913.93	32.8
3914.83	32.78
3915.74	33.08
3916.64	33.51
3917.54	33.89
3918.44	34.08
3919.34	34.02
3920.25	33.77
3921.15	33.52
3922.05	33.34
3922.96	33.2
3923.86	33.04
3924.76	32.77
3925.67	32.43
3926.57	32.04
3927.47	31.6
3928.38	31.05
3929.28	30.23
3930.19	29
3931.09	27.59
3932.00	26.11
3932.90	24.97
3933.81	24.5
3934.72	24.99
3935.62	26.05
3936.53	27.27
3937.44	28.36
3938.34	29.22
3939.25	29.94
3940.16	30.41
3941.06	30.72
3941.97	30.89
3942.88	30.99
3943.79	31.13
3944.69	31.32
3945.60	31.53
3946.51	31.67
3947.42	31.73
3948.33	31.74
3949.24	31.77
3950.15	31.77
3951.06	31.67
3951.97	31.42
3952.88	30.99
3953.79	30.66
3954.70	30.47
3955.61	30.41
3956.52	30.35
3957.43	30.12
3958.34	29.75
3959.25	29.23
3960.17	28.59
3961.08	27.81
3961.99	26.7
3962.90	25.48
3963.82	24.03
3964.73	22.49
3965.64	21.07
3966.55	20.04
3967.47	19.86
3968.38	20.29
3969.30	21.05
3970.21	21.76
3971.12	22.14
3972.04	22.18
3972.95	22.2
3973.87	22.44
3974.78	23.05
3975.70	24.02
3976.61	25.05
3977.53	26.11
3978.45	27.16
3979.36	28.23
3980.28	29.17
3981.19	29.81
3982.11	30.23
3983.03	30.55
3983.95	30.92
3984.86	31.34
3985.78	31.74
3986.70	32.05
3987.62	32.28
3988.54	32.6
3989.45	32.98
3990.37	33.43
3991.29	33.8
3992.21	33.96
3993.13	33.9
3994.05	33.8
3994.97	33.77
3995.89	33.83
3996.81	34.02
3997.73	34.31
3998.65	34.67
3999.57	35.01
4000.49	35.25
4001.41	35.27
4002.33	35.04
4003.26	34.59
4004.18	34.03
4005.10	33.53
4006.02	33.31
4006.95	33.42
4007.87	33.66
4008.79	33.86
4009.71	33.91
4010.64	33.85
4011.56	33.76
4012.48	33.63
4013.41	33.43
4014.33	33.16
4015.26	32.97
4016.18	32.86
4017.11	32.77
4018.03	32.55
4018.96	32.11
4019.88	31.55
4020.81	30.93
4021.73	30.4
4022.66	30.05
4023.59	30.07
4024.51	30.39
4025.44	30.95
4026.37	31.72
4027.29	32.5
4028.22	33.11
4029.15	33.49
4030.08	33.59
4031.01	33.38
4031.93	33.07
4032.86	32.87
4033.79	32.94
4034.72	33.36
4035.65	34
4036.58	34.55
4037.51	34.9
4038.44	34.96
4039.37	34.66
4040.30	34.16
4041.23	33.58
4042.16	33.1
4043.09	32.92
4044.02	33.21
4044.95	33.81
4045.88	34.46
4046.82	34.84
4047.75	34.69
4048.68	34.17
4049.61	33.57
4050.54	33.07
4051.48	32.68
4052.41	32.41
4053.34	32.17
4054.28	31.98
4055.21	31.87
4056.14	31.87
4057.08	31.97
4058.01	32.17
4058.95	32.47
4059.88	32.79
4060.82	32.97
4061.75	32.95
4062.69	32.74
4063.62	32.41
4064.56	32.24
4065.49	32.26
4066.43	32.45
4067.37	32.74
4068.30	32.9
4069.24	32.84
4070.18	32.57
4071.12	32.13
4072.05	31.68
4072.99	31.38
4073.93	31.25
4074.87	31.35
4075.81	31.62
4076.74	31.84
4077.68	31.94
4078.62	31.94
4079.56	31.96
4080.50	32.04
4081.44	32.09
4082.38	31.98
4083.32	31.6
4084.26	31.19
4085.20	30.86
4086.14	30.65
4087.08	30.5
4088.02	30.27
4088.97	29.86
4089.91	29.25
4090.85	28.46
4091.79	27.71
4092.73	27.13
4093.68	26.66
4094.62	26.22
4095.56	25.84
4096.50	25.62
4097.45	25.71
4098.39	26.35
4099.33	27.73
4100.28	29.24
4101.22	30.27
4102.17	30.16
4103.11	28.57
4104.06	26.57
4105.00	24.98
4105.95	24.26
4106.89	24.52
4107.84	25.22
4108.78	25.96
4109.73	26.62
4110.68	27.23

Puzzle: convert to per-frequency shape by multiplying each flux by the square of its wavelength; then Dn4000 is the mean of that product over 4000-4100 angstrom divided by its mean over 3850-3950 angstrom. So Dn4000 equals 1.15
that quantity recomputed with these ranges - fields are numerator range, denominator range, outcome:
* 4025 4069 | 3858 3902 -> 1.24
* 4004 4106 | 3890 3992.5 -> 1.15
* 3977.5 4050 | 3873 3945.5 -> 1.18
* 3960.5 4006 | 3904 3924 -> 0.91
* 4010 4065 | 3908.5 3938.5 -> 1.12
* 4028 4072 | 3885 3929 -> 1.18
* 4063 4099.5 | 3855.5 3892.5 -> 1.15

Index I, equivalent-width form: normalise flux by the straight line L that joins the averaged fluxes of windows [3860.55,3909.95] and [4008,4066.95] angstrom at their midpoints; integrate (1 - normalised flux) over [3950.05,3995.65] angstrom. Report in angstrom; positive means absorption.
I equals 4.8 angstrom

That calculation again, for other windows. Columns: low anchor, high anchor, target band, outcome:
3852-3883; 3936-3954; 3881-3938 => 3.2 angstrom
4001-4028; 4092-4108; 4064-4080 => -1.8 angstrom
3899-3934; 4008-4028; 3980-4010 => -1.0 angstrom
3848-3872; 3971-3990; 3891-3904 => 1.1 angstrom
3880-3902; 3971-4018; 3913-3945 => -3.2 angstrom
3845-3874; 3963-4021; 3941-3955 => -0.3 angstrom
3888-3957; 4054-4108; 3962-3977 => 3.9 angstrom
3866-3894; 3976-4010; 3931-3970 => 3.5 angstrom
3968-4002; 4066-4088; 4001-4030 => -2.4 angstrom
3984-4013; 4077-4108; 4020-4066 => -2.2 angstrom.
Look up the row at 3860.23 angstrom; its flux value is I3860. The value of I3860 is 31.59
